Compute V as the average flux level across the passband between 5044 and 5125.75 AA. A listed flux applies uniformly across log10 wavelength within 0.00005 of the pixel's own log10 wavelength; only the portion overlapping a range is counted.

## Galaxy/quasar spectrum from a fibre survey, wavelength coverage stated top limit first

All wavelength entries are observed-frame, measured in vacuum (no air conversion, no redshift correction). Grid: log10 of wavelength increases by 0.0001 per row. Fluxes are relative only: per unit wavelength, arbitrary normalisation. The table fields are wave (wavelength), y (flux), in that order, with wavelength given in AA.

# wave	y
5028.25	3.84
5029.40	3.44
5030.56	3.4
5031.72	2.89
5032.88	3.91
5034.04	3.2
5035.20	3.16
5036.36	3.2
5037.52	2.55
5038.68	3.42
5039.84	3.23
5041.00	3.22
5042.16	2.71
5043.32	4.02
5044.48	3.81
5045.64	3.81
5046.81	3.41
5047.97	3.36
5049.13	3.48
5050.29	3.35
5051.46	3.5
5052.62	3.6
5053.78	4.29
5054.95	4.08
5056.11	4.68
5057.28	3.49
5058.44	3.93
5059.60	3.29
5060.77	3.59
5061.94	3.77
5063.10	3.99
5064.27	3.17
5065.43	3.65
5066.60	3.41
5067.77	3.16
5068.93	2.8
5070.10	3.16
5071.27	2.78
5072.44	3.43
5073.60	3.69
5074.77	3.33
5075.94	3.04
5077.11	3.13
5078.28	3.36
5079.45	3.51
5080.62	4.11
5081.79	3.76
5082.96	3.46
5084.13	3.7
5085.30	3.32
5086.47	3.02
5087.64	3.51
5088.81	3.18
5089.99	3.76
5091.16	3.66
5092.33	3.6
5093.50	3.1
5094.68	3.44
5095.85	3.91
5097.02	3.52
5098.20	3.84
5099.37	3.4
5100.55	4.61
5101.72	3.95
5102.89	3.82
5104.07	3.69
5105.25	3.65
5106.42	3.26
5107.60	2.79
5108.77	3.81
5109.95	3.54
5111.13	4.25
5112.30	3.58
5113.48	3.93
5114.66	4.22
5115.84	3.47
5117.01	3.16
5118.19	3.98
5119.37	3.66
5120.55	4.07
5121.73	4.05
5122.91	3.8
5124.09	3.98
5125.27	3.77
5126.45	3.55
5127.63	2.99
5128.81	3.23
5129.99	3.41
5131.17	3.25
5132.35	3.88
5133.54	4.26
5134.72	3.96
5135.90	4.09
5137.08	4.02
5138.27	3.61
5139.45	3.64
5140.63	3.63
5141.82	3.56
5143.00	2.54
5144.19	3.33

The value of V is 3.61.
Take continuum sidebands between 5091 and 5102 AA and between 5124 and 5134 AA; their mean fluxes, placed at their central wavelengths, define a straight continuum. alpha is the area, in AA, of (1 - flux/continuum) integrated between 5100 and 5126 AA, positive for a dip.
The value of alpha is -1.03 AA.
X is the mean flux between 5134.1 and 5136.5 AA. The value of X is 4.04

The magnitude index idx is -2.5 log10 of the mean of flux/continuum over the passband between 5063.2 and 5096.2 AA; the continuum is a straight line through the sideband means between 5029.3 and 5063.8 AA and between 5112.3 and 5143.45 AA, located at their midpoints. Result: 0.06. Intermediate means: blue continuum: 3.53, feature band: 3.4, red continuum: 3.68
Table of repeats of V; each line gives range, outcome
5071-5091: 3.43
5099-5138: 3.73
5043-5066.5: 3.7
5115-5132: 3.61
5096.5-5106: 3.8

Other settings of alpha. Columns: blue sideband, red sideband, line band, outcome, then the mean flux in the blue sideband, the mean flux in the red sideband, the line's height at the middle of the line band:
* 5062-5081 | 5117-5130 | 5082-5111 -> -0.6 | 3.36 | 3.67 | 3.51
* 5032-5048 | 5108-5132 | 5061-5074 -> 0.4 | 3.35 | 3.68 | 3.46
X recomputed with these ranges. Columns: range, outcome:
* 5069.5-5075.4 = 3.27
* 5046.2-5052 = 3.42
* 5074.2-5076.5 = 3.18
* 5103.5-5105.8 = 3.66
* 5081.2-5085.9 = 3.56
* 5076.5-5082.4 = 3.57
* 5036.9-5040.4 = 3.07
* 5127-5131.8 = 3.23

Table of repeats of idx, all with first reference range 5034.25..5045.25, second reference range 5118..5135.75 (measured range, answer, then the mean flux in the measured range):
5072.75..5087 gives 0.01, 3.45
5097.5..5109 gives -0.02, 3.68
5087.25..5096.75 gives 0.01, 3.52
